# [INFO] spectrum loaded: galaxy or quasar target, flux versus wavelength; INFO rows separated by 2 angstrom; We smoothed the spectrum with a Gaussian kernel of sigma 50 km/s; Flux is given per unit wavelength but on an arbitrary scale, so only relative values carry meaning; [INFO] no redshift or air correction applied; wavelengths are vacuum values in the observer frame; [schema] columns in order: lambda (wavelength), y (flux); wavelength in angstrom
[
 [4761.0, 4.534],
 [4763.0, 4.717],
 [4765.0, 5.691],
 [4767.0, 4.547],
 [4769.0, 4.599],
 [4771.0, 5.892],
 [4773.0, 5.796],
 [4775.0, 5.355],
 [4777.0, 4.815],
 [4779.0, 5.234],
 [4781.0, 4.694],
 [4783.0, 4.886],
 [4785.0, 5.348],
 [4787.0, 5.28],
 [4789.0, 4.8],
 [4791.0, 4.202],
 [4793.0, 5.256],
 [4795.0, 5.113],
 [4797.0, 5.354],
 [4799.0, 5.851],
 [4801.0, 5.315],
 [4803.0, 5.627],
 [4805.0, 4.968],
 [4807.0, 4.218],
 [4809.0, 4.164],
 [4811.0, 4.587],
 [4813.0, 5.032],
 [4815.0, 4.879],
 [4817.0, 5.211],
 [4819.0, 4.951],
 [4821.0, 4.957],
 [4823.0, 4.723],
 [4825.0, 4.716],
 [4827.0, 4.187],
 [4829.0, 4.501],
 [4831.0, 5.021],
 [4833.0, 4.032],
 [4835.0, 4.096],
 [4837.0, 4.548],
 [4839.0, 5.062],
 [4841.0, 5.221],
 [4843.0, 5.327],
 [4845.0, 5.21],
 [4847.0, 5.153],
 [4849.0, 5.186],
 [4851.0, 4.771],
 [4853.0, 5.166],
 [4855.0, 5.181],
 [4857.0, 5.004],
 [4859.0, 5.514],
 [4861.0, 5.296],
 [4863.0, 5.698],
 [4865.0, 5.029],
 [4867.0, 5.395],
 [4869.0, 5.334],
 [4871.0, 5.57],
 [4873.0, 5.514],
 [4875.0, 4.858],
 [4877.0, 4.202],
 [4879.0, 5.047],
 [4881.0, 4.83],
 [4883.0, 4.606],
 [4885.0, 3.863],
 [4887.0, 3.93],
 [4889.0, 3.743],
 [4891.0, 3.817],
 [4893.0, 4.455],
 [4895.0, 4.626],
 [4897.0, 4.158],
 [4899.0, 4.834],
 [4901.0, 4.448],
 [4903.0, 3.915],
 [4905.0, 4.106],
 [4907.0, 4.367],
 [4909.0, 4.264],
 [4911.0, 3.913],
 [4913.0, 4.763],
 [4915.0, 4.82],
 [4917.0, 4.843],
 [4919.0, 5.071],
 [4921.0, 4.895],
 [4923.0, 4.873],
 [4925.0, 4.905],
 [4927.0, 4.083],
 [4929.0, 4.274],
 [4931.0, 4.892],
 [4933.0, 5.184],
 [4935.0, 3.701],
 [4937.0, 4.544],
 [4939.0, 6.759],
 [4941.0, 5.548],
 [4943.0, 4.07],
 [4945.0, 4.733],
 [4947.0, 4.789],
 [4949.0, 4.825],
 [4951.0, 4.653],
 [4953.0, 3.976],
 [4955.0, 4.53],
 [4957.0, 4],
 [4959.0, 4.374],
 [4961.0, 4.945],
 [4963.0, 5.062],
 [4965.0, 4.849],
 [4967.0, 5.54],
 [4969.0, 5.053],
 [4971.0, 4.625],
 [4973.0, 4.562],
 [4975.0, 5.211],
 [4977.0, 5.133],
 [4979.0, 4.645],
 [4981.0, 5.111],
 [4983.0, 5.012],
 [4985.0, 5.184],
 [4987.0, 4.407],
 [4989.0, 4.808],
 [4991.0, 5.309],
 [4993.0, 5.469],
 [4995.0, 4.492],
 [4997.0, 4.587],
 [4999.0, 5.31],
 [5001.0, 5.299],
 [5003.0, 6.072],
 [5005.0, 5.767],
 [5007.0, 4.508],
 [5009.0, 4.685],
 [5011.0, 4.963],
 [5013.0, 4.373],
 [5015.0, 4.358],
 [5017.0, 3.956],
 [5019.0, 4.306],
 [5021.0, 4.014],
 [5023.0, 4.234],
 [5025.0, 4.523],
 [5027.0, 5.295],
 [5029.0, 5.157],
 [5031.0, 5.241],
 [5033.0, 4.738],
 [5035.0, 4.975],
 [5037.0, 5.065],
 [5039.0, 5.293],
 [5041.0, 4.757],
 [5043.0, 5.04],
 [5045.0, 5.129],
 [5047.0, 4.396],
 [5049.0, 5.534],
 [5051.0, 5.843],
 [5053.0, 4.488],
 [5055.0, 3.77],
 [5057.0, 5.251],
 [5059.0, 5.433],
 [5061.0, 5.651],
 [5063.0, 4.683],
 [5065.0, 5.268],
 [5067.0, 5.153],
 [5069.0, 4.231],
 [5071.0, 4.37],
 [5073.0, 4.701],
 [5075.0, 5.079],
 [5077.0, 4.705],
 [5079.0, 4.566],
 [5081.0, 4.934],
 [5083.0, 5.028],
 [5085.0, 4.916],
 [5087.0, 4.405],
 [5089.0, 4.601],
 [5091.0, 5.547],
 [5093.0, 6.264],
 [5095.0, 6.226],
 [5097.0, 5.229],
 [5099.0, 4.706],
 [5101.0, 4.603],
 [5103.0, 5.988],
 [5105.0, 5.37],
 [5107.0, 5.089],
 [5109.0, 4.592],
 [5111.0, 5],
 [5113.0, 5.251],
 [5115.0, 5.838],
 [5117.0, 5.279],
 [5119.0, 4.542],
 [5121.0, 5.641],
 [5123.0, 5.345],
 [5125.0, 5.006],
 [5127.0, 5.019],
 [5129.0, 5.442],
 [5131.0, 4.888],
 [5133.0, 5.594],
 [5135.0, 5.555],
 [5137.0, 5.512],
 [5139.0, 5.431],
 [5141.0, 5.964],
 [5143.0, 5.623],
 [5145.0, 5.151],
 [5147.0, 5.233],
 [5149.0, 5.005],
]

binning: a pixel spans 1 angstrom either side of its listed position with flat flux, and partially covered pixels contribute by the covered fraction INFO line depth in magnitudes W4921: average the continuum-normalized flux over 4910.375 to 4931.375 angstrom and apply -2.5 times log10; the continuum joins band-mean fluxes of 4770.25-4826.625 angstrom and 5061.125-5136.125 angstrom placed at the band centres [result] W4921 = 0.09 mag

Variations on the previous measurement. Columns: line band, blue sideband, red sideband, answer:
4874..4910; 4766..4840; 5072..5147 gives 0.15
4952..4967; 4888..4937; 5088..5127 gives 0.01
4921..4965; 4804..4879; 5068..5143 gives 0.07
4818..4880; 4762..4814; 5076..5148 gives 0.02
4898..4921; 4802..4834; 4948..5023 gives 0.06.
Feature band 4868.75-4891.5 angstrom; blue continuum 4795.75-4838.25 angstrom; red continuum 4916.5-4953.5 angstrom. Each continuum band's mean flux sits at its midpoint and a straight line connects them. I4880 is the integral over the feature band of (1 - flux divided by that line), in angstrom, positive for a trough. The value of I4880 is 0.9 angstrom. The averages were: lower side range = 4.81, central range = 4.6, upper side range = 4.78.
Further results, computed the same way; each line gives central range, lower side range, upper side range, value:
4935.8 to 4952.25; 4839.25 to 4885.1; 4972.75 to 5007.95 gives 0.39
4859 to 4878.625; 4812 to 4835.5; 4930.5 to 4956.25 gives -2.03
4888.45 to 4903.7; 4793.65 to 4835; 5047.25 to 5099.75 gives 1.97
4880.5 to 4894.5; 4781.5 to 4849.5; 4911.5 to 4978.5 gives 1.93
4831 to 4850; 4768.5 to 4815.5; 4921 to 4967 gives 0.29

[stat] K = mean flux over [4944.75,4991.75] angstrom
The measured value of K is 4.8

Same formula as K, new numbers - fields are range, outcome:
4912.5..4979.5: 4.79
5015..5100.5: 4.91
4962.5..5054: 4.92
